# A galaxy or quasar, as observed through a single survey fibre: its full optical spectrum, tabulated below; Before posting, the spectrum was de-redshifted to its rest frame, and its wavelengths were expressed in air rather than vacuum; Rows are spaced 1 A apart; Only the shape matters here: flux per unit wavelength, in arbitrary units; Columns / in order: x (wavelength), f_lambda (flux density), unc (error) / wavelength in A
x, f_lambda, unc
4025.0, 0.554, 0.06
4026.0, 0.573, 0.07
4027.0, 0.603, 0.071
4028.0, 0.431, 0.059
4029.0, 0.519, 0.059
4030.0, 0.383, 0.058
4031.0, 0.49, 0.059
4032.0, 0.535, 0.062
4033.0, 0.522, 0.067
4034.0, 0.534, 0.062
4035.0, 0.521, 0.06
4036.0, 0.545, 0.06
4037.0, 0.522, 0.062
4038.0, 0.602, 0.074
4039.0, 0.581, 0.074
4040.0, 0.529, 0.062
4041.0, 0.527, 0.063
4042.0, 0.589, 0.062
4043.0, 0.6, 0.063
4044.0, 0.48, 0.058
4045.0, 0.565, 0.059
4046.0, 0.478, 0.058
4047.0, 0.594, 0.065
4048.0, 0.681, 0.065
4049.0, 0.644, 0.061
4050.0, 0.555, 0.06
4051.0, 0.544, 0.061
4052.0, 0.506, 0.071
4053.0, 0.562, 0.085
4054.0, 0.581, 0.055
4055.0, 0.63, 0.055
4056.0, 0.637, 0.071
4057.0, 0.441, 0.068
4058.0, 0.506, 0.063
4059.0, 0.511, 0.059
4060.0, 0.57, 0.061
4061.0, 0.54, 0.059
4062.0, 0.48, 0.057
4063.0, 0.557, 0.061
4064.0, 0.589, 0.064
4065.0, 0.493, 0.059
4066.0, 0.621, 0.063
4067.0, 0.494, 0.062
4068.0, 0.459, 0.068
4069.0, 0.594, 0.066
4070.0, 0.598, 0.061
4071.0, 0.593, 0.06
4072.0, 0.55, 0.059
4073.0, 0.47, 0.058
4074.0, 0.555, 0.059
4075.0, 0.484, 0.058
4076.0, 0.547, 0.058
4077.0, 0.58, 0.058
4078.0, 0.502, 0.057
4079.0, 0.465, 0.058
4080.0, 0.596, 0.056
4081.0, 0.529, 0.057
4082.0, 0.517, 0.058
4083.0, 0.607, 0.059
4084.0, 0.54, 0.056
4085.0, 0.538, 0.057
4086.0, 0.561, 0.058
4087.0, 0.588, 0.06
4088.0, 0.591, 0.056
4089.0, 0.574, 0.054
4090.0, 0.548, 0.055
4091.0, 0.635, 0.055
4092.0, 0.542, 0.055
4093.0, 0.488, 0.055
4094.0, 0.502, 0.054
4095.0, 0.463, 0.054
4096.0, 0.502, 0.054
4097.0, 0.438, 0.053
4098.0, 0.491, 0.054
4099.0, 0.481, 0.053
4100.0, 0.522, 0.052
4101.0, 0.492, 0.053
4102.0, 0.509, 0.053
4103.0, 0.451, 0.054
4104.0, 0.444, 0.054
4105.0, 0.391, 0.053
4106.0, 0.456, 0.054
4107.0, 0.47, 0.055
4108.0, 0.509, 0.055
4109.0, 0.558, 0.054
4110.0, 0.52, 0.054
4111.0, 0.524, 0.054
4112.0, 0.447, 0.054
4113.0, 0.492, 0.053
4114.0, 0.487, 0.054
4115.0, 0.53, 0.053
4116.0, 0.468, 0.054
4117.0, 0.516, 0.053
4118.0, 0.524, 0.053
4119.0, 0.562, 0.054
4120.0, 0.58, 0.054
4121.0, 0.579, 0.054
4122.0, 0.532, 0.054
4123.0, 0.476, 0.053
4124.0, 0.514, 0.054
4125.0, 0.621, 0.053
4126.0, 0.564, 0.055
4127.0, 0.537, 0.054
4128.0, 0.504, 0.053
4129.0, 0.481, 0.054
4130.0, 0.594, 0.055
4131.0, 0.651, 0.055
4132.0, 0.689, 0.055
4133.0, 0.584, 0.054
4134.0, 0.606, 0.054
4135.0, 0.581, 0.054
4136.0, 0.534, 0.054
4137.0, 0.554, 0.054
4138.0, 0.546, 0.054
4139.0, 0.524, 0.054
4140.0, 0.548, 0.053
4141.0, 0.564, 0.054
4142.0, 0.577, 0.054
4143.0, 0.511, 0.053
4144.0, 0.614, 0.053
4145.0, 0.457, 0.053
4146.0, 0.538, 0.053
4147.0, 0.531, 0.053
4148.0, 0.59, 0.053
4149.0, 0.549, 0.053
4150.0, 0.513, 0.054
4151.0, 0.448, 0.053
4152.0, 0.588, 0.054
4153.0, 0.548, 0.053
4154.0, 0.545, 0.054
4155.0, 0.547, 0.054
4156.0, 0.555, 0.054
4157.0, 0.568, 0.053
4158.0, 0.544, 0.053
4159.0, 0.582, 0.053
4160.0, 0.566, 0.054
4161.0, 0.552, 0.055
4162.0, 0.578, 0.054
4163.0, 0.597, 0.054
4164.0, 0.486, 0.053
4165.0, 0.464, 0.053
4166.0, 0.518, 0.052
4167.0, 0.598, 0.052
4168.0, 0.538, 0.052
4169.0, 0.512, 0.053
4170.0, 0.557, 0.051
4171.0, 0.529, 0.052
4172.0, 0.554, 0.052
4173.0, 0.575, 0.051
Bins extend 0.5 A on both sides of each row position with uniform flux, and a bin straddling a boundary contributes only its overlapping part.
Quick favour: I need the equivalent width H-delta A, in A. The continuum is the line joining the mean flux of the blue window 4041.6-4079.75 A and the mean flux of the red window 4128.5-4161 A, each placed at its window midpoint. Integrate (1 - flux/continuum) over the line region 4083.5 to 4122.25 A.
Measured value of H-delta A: 2.7 A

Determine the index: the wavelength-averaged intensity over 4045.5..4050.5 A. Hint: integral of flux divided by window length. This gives 0.59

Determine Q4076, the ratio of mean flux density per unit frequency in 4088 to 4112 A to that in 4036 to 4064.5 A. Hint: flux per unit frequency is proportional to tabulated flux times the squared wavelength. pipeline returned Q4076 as 0.92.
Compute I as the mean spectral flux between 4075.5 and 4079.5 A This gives 0.523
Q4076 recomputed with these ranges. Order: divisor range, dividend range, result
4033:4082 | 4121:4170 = 1.05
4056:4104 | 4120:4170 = 1.07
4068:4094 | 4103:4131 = 0.96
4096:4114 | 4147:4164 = 1.17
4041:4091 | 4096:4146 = 0.98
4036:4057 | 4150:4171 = 1.01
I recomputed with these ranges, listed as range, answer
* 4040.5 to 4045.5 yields 0.552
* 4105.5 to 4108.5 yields 0.478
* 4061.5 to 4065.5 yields 0.53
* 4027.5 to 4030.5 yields 0.444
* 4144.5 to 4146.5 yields 0.498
